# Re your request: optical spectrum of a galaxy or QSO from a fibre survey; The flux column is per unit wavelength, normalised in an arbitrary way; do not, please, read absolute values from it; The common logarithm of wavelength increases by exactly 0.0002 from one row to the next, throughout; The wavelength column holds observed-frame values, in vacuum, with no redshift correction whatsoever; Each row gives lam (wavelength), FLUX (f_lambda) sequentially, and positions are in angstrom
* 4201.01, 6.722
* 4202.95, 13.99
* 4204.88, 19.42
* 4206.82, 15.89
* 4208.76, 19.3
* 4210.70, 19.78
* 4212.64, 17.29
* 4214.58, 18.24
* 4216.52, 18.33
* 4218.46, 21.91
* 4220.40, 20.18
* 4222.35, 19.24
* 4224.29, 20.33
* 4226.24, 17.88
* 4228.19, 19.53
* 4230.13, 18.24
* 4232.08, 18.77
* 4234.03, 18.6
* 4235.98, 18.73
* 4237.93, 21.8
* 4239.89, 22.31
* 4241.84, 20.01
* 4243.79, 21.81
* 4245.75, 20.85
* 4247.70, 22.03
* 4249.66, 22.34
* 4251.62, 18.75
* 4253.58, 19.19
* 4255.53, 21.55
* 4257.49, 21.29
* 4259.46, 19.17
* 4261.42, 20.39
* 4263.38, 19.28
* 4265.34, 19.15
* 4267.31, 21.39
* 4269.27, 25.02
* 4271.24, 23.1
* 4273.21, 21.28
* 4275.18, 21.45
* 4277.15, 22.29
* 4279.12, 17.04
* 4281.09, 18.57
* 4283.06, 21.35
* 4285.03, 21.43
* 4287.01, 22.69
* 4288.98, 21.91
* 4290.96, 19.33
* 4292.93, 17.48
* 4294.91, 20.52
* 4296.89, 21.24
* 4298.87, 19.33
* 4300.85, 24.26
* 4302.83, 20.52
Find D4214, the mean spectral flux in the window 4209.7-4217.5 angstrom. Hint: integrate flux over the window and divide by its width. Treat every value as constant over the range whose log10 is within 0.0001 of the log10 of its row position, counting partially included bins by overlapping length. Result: 18.4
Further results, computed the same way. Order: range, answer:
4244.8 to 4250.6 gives 21.7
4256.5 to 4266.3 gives 19.9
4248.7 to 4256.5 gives 20.5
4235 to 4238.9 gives 20.3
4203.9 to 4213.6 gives 18.3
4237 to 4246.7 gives 21.3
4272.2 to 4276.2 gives 21.4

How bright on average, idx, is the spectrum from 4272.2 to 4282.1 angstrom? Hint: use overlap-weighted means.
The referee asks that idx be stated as 20.1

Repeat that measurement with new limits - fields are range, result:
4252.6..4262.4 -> 20.3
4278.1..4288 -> 20.2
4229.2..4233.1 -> 18.5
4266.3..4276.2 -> 22.4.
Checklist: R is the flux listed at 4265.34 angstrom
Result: 19.15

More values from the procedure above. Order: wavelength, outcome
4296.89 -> 21.24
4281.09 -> 18.57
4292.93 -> 17.48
